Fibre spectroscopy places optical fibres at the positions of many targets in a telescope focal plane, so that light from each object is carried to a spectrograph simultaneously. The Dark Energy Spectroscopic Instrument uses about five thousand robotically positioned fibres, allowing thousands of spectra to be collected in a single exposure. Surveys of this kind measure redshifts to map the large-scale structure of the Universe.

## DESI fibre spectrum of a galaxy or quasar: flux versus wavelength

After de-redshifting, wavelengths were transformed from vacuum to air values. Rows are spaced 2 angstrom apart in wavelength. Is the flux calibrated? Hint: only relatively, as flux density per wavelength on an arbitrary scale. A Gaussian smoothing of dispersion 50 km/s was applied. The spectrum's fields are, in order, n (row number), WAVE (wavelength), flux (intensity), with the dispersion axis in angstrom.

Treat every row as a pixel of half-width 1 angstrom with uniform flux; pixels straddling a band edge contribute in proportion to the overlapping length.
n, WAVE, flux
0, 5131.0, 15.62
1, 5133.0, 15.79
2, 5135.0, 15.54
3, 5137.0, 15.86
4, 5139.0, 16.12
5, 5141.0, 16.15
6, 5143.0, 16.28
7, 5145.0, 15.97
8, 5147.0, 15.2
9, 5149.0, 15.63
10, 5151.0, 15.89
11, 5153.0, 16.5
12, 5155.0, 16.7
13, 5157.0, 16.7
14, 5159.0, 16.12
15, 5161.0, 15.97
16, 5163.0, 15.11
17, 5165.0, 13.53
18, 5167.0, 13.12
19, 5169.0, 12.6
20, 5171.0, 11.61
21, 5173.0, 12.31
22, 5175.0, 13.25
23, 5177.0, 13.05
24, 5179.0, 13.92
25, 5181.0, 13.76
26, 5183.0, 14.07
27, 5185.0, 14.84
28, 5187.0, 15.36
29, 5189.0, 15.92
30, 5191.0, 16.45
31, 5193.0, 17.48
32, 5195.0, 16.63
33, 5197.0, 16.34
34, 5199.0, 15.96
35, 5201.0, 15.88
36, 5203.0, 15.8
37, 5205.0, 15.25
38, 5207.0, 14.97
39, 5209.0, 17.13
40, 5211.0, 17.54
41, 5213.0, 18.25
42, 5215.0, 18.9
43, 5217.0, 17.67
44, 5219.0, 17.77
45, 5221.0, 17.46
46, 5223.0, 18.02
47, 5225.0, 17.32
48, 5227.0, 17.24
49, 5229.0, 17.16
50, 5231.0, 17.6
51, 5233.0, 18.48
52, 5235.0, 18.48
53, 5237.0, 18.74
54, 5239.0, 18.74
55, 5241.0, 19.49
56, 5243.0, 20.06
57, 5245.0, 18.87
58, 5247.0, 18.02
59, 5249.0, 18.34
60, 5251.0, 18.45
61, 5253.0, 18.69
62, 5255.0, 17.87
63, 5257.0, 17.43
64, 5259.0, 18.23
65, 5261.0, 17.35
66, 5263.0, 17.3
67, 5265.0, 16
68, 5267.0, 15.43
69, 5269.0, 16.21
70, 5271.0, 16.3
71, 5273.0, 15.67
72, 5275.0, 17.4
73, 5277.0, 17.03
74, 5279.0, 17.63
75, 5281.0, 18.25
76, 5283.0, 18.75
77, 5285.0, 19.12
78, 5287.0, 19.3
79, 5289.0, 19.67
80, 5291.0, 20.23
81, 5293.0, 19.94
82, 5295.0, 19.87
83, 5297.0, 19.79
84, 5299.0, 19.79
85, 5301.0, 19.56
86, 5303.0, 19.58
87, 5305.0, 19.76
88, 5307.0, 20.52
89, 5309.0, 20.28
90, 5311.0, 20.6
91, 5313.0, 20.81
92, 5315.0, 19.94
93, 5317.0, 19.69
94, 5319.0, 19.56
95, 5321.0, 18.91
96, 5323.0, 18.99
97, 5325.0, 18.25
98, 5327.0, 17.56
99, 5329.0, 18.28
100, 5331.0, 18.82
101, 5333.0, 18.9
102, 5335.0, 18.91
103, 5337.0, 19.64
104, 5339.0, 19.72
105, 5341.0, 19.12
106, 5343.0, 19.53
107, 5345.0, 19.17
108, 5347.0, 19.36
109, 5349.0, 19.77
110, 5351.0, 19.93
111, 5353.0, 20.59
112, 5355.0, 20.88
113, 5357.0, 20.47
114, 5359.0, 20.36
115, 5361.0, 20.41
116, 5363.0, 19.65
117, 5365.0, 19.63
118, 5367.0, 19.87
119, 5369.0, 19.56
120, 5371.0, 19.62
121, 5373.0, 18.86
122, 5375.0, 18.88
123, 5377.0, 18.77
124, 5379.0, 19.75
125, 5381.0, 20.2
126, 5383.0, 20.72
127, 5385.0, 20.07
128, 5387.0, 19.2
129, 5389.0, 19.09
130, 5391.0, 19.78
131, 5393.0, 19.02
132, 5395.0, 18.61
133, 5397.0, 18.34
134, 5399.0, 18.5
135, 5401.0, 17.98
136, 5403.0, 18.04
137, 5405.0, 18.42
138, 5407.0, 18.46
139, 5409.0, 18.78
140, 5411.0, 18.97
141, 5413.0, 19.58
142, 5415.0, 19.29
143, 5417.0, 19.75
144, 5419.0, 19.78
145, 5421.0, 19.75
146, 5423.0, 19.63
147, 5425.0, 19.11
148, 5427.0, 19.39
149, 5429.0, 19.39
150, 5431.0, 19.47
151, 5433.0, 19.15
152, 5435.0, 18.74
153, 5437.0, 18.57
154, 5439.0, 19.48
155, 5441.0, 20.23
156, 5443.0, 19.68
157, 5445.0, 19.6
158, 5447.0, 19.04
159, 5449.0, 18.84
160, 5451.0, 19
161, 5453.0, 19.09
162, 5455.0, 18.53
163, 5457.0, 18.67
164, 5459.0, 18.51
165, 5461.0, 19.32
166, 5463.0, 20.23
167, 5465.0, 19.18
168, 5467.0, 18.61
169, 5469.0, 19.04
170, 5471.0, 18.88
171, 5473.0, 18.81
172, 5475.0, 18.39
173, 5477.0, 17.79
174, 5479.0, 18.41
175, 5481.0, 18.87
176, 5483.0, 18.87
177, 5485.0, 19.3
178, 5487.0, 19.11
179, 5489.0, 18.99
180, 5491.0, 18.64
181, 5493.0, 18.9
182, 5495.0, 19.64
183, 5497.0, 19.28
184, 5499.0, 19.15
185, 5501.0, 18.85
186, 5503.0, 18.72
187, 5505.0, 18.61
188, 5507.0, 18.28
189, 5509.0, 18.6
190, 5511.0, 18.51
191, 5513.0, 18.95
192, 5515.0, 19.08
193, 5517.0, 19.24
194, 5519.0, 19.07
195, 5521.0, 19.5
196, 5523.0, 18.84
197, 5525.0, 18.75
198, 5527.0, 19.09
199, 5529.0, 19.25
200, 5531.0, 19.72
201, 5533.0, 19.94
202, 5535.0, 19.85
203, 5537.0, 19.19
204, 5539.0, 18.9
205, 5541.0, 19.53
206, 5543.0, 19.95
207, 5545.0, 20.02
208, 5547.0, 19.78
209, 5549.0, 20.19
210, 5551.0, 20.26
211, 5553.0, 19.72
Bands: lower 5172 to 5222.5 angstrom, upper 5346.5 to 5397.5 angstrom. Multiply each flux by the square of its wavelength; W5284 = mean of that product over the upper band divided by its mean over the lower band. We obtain 1.33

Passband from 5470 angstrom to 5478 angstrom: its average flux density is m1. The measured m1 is 18.5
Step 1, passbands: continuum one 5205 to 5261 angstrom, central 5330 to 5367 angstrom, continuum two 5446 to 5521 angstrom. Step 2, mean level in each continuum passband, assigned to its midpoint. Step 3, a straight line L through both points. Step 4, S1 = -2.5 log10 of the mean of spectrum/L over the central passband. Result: -0.08 mag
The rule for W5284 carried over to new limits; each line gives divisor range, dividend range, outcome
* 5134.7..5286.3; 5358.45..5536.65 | 1.26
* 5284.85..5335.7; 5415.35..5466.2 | 1.04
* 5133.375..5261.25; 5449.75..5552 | 1.30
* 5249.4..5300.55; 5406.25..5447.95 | 1.13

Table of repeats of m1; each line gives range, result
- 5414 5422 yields 19.6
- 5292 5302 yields 19.8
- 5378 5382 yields 20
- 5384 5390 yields 19.5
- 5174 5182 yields 13.5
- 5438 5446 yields 19.7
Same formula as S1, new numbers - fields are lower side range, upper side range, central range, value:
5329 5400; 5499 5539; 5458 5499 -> 0.01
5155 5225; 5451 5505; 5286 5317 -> -0.18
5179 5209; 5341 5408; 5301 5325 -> -0.10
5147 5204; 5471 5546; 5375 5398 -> -0.11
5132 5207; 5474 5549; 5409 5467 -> -0.06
